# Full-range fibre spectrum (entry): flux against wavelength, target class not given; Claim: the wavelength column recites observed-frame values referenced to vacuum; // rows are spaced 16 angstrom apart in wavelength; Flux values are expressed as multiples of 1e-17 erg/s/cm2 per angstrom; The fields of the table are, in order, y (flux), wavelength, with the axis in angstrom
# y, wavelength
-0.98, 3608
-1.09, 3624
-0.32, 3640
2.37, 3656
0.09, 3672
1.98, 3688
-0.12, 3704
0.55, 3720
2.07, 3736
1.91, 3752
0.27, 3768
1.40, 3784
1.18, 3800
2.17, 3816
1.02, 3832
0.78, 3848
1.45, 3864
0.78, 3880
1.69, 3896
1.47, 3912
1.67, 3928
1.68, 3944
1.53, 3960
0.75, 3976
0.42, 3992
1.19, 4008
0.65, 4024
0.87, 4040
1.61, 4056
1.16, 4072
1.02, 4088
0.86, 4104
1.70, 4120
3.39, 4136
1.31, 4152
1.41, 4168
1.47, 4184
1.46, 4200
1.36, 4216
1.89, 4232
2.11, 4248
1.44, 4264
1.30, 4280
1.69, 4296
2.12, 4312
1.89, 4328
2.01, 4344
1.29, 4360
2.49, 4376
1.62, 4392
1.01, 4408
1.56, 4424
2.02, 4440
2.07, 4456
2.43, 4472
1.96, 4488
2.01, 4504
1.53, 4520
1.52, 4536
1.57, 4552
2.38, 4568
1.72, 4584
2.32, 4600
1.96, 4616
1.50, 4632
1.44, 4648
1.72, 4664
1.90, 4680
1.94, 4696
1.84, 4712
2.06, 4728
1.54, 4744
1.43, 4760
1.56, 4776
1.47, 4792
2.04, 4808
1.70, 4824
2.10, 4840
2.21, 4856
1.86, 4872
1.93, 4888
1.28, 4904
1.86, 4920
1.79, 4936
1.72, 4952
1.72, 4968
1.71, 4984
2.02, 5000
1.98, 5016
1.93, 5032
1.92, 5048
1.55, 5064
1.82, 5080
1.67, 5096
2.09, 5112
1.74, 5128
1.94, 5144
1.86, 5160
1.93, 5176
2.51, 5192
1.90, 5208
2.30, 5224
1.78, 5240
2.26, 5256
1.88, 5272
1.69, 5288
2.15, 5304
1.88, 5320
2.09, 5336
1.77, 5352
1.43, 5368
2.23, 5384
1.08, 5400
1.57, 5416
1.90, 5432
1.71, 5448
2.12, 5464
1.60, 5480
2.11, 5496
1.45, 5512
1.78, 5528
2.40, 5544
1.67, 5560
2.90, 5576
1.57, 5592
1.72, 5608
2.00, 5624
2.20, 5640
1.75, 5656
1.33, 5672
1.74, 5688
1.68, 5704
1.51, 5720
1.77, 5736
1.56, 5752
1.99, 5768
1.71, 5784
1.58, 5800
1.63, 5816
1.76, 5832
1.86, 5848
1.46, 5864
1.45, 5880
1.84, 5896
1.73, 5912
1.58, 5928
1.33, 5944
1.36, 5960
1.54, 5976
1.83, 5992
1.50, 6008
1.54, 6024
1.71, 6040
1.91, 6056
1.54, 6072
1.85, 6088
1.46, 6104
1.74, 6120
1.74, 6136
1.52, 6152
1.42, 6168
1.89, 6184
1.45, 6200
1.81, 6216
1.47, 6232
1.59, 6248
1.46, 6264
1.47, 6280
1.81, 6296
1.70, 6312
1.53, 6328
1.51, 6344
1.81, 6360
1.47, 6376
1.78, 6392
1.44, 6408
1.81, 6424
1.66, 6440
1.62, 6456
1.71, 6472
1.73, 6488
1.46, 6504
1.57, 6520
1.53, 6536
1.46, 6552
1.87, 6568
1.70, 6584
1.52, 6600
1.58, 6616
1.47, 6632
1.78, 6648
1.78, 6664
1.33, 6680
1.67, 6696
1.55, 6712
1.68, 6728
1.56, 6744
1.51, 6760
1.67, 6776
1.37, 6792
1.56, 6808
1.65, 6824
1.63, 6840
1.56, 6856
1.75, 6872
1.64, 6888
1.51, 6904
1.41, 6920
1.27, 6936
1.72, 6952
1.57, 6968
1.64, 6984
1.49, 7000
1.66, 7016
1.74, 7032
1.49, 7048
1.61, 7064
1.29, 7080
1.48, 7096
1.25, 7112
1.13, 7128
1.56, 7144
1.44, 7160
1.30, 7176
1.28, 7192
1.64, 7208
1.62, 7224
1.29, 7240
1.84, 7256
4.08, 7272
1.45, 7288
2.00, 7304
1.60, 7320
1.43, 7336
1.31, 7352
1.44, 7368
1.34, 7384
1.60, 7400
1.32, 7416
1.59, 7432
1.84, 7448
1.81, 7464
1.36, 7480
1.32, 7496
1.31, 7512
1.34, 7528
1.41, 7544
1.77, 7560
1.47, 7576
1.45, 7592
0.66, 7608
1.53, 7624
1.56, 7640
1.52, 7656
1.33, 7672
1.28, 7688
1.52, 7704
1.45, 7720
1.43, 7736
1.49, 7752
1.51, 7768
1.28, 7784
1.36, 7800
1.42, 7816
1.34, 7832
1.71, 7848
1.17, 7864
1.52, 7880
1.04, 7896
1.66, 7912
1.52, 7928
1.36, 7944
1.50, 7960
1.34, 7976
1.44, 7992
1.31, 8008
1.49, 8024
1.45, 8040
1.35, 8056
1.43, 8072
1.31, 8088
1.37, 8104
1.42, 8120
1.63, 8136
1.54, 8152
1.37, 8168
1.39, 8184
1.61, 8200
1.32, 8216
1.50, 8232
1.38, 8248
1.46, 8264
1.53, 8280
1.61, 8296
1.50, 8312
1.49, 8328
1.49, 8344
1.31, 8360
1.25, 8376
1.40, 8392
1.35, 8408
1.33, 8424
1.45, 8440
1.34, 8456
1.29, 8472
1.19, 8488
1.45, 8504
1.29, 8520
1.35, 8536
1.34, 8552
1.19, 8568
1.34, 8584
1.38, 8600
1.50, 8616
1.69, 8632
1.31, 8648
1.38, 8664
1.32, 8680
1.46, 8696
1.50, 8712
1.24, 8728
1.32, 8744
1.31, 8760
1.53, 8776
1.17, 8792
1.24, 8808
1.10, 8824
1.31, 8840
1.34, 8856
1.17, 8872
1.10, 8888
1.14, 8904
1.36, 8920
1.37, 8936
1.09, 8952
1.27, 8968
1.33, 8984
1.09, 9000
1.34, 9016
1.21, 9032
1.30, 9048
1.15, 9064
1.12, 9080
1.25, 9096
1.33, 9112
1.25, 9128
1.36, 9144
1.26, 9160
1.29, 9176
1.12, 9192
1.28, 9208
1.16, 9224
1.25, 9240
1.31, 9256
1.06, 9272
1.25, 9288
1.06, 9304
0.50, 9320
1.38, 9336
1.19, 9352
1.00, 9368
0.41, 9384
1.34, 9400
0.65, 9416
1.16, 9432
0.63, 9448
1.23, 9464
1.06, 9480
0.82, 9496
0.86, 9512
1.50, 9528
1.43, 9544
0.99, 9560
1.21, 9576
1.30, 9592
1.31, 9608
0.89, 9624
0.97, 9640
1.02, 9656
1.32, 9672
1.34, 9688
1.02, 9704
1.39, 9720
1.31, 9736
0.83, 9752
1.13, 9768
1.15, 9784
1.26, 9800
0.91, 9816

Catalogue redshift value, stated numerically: 0.11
